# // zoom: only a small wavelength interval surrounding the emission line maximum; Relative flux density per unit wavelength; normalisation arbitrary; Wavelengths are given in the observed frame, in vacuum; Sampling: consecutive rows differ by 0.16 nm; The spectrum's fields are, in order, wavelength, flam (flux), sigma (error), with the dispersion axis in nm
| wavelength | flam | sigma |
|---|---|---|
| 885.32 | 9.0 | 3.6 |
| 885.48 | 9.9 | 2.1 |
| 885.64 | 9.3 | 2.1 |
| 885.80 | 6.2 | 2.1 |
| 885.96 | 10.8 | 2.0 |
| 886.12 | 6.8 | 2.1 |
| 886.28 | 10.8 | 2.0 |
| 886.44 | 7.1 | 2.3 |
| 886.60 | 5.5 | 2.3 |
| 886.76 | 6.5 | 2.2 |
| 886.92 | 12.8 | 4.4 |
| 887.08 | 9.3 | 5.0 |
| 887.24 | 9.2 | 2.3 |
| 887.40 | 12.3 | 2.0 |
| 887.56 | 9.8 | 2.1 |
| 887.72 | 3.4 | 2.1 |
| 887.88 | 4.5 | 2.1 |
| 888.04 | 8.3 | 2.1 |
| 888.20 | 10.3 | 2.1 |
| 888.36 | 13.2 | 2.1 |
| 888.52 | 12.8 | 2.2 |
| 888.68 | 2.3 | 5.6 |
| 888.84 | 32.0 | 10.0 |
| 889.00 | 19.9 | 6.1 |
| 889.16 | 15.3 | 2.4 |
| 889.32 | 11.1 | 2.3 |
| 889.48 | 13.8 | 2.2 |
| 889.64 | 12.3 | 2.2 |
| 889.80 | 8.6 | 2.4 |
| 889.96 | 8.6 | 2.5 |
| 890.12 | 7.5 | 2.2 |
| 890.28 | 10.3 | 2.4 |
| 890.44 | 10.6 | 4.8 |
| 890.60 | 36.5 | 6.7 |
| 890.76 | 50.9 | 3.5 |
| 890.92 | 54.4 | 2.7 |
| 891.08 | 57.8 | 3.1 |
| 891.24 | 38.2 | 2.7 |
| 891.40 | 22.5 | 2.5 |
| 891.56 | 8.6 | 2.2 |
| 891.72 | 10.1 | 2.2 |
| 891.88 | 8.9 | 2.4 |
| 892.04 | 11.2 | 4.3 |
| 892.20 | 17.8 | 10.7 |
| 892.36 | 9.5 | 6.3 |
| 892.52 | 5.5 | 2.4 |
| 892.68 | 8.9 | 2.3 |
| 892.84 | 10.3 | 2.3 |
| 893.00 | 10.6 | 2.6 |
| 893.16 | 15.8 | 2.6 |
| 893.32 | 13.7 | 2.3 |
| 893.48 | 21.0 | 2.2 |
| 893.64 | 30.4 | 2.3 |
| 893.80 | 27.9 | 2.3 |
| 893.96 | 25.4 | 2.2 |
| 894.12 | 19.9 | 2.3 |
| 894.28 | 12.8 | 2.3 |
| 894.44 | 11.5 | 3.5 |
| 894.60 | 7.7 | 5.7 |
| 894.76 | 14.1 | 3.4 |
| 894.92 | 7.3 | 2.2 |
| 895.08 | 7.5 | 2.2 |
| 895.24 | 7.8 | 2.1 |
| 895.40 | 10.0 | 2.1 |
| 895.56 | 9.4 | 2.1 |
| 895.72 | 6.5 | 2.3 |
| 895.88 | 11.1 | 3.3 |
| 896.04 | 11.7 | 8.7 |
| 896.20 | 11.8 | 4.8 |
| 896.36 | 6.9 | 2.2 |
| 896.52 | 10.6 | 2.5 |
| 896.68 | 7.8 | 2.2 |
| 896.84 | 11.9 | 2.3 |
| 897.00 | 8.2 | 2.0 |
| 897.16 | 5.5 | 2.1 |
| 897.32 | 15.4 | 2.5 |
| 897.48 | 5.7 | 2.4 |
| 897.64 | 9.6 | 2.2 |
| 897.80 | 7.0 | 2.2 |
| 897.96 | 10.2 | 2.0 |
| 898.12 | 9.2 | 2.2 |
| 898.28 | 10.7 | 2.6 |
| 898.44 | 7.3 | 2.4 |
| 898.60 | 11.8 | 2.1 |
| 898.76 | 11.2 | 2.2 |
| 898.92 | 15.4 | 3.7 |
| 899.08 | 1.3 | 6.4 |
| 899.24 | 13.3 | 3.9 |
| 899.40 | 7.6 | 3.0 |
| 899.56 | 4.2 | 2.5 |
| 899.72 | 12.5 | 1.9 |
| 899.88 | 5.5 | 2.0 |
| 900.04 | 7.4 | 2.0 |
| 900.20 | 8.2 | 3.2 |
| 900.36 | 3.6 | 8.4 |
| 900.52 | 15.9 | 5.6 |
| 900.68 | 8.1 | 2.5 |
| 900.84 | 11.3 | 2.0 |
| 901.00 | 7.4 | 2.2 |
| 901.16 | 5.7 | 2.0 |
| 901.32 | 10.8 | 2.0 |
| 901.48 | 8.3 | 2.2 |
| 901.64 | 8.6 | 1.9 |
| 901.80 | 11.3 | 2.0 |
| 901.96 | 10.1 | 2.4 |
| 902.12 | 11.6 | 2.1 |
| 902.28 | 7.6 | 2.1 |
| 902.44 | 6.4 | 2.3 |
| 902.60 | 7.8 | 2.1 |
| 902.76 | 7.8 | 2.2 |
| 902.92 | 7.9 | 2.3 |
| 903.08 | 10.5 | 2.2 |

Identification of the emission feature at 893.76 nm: [N II] 6583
